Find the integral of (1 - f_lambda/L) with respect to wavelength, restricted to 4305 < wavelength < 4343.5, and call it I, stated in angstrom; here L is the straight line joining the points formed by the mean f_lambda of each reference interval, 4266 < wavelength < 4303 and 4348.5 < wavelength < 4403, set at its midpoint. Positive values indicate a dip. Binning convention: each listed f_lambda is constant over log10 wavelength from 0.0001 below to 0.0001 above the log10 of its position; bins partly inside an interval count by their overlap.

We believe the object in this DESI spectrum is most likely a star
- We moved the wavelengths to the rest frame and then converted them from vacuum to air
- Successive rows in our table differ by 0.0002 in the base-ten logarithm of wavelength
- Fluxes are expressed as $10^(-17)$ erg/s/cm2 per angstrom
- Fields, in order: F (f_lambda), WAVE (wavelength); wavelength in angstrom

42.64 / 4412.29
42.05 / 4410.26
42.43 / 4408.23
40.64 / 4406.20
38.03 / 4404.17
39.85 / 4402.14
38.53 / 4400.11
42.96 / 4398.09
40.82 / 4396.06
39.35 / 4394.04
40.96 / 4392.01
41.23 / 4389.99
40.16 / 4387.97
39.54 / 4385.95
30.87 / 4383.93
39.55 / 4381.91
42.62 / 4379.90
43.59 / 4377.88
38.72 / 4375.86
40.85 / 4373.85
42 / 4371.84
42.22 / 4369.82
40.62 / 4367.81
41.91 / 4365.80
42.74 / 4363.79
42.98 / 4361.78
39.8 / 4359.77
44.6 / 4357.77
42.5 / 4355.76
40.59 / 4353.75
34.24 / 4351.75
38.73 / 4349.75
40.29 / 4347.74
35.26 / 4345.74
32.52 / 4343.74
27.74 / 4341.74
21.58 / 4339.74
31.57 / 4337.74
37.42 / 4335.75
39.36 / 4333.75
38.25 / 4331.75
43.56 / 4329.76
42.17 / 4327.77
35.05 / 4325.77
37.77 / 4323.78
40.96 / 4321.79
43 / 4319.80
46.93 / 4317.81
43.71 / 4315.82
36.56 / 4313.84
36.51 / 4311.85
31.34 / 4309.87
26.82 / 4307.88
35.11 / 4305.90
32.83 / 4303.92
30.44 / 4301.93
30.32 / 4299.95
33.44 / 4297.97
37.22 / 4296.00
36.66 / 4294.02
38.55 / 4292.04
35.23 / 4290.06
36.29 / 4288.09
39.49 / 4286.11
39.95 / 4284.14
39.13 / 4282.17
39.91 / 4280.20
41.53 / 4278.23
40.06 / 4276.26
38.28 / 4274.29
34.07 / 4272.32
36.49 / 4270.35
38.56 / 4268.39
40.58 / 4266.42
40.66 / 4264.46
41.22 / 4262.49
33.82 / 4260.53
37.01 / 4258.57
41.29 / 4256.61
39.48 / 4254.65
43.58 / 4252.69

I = 2.0 angstrom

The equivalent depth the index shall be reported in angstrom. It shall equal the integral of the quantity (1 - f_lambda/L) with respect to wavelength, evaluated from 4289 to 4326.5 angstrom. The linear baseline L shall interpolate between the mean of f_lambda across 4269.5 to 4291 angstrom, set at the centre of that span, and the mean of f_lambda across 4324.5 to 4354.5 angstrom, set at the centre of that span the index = 0.9 angstrom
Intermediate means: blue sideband 38.2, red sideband 35.9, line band 36.3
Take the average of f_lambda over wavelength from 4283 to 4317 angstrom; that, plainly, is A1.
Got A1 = 35.4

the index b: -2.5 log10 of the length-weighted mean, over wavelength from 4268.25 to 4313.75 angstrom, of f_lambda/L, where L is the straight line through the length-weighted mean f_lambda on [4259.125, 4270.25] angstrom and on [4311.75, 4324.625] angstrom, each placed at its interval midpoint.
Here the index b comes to 0.11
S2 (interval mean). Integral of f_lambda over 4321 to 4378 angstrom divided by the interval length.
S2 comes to 38.5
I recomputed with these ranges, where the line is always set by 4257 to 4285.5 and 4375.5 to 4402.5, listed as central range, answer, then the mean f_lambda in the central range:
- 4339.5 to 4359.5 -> 1.54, 36.5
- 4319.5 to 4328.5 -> -0.05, 39.4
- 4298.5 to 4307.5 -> 1.65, 31.9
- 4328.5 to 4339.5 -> 0.66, 37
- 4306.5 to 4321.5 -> 0.48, 37.9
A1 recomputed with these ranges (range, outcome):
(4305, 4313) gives 32.5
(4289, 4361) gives 36.7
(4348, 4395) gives 40.4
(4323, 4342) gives 35.7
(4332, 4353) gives 34.1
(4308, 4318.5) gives 37.8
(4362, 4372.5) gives 42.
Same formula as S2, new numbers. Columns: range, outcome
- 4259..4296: 38.3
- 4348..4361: 40.1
